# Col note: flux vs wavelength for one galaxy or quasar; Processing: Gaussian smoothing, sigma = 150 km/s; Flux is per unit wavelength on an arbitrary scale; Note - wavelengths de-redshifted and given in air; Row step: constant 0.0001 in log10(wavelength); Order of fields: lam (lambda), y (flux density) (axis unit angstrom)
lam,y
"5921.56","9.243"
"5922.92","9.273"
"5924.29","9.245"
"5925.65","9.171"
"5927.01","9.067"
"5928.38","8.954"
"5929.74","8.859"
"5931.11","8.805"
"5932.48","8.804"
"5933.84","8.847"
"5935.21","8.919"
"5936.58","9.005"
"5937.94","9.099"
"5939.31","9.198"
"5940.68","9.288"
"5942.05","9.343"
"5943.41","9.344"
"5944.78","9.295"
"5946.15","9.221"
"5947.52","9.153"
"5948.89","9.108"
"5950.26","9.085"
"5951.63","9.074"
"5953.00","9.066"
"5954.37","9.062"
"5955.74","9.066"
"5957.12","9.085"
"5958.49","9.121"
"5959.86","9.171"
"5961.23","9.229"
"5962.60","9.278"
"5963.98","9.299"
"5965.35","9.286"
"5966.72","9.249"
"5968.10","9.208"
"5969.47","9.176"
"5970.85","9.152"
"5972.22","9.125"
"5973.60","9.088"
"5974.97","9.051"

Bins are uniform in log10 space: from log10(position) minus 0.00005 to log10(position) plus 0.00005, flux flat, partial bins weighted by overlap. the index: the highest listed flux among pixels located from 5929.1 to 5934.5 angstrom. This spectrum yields 8.859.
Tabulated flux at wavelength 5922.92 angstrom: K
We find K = 9.273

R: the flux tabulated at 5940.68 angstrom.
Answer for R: 9.288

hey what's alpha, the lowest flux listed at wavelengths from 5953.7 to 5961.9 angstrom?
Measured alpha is 9.062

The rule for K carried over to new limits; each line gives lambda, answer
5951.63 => 9.074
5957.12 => 9.085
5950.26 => 9.085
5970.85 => 9.152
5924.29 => 9.245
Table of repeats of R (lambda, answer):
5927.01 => 9.067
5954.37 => 9.062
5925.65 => 9.171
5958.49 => 9.121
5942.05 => 9.343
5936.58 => 9.005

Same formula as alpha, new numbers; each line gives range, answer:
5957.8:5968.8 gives 9.121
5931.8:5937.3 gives 8.804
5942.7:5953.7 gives 9.066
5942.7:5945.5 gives 9.295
